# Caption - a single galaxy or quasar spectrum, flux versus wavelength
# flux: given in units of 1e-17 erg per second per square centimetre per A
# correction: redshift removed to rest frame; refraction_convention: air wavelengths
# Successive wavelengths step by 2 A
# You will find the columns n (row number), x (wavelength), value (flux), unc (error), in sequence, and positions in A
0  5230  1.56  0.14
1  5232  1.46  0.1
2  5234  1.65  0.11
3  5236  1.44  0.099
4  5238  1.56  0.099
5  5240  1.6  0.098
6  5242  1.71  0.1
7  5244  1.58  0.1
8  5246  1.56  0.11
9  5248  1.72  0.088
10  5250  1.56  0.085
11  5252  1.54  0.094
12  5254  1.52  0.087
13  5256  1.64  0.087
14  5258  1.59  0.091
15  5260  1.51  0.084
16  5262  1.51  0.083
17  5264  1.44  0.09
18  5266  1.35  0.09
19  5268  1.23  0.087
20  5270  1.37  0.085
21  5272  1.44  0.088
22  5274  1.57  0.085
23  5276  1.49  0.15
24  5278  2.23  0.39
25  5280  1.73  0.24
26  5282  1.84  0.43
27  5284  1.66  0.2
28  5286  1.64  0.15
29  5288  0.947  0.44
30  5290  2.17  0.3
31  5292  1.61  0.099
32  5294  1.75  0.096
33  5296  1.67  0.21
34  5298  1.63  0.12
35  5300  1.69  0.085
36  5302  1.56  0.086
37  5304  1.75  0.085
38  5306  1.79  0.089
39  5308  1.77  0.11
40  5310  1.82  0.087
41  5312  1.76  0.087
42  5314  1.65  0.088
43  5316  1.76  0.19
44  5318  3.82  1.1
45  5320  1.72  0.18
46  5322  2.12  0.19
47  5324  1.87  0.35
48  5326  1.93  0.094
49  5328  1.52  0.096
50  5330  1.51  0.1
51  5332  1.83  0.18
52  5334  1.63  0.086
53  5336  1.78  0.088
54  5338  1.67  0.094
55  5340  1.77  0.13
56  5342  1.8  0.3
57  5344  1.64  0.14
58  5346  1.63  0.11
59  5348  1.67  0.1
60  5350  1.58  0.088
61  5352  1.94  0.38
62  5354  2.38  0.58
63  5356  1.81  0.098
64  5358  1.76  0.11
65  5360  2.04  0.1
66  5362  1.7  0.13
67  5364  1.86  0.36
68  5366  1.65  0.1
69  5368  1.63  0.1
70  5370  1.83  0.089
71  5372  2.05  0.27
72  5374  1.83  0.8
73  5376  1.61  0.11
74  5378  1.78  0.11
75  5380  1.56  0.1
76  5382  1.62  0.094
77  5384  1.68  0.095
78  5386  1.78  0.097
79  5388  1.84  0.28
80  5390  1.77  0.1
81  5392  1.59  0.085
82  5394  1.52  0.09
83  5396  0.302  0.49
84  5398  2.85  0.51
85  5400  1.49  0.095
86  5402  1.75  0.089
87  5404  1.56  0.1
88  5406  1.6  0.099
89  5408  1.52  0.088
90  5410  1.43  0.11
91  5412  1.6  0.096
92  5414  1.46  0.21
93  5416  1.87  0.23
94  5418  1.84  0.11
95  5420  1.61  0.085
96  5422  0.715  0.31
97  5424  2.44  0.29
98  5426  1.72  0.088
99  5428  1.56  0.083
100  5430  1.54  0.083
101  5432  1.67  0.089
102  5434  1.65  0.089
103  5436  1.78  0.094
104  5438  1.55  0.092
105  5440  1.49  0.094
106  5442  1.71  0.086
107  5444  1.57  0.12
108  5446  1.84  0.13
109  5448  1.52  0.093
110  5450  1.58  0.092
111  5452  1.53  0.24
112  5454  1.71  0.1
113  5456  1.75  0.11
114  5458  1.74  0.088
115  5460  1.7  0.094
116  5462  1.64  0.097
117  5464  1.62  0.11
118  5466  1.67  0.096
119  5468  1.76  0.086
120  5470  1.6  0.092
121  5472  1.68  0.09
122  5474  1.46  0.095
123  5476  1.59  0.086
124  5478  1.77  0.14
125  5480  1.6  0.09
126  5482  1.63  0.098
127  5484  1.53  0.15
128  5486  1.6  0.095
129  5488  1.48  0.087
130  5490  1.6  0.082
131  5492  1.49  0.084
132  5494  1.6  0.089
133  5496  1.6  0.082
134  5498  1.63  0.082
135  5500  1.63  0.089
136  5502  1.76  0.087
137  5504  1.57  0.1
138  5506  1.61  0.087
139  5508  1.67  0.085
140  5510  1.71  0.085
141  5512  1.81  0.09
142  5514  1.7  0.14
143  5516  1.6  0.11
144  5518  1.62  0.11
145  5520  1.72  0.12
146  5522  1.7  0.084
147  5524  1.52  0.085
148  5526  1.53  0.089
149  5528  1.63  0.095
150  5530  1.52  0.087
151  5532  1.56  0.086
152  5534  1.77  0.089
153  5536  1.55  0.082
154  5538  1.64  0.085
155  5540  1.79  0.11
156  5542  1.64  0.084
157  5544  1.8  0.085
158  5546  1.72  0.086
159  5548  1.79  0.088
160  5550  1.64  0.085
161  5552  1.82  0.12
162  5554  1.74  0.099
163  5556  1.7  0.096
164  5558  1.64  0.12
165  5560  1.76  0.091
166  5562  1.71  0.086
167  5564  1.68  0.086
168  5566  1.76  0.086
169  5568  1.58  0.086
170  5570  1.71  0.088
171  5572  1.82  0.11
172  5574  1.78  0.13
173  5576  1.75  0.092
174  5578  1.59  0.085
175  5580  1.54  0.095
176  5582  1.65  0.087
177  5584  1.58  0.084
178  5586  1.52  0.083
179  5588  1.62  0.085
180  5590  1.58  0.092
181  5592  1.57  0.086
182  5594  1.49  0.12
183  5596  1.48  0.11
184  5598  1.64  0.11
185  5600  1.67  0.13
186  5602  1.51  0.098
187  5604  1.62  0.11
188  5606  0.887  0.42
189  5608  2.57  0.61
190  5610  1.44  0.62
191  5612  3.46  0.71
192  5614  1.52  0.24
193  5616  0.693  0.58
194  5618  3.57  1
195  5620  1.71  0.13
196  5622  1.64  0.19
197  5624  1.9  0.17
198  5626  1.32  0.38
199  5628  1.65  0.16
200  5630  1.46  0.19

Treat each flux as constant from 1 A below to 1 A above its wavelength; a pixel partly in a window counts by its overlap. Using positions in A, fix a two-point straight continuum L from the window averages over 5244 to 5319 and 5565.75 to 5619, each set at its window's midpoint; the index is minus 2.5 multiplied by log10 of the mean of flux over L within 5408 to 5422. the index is 0.09 mag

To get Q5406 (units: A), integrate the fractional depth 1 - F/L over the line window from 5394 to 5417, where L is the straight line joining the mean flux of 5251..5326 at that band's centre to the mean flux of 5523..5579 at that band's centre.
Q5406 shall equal 1.6 A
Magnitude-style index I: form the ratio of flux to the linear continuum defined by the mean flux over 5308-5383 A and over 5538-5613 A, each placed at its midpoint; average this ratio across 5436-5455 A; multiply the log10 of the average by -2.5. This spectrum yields 0.10 mag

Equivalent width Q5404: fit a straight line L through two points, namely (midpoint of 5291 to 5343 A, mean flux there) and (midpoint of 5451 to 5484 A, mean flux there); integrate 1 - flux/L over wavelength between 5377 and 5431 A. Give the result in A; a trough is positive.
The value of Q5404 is 2.81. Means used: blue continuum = 1.81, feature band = 1.63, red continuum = 1.65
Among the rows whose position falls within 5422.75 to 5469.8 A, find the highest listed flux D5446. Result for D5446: 2.44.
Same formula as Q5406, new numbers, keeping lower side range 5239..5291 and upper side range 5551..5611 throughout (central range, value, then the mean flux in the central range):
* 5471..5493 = 0.6 A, 1.58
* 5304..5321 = -4.3 A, 2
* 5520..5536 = 0.3 A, 1.61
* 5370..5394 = -1.9 A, 1.73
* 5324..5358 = -3.4 A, 1.76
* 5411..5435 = -0.4 A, 1.64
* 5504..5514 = -0.3 A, 1.69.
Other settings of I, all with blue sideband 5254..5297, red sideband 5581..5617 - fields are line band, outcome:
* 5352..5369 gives -0.162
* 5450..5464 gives -0.033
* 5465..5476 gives -0.008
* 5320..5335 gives -0.112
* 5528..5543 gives -0.006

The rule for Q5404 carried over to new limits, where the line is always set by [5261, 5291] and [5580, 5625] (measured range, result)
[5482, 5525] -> 1.6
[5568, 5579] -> 0.0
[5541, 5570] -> 0.0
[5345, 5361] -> -2.4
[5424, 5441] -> -0.2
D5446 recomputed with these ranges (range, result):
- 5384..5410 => 2.85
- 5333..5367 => 2.38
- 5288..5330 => 3.82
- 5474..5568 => 1.82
